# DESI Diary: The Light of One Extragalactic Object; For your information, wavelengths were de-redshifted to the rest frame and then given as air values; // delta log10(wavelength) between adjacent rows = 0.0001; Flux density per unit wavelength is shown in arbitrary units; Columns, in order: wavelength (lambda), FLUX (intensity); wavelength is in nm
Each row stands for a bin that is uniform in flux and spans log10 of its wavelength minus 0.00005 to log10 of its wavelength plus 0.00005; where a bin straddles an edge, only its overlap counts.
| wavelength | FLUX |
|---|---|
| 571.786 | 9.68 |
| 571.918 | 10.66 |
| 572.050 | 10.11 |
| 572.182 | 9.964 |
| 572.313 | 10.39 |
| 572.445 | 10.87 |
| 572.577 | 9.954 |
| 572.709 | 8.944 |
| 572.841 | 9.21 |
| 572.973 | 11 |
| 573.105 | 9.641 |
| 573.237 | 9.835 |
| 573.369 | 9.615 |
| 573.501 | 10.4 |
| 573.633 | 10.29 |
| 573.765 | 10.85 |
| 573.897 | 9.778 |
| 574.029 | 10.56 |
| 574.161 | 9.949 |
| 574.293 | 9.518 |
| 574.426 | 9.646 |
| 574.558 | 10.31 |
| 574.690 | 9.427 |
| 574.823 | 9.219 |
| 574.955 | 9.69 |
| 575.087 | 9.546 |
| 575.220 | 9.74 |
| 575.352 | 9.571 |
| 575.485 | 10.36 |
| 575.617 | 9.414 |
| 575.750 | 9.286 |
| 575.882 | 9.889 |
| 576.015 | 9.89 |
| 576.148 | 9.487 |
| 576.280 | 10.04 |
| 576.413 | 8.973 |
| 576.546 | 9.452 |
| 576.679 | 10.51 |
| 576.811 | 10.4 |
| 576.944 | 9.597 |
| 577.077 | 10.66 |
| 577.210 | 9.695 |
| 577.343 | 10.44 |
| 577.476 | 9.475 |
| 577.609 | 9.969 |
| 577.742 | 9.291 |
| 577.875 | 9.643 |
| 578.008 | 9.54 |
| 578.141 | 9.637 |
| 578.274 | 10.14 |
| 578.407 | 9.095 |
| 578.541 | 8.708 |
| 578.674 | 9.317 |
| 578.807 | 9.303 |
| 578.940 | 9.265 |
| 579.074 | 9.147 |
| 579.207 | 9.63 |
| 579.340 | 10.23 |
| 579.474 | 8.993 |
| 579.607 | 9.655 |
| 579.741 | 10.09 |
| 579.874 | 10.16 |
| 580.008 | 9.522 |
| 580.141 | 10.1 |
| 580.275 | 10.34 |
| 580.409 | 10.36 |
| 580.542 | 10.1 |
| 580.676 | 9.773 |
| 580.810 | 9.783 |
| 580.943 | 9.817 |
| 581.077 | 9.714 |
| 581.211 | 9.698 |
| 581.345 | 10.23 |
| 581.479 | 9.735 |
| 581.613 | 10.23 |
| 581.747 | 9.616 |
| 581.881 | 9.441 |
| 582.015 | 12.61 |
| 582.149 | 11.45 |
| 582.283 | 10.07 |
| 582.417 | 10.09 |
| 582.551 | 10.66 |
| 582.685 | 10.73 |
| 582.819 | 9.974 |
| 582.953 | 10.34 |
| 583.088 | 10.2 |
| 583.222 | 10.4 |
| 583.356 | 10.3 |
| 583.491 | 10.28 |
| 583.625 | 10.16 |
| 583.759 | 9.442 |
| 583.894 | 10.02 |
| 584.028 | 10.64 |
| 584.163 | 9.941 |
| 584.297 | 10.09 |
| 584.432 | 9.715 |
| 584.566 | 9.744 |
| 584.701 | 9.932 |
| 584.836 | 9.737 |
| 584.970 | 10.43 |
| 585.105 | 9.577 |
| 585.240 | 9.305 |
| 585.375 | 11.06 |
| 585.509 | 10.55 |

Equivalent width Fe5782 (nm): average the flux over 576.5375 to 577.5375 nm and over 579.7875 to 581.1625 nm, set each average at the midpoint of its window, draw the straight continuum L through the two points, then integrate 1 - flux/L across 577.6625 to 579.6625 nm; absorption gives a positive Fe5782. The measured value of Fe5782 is 0.12 nm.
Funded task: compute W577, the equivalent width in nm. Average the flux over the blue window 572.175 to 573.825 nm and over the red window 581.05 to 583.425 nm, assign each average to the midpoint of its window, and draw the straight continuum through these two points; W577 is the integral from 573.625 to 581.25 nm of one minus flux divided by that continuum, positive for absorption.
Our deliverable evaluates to 0.32 nm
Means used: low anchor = 10.1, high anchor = 10.3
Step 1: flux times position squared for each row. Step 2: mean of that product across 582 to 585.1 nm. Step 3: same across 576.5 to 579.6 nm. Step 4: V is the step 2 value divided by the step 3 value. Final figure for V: 1.08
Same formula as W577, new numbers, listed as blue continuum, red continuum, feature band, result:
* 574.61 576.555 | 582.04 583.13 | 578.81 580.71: 0.068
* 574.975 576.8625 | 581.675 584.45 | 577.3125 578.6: 0.043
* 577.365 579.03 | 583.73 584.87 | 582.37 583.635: -0.063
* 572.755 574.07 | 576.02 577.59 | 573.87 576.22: 0.060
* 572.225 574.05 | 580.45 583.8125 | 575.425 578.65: 0.130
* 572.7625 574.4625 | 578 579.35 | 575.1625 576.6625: 0.012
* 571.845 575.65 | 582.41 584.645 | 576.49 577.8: 0.009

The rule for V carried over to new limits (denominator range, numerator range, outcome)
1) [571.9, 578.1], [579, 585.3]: 1.04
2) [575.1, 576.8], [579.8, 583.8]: 1.07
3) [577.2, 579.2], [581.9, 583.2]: 1.13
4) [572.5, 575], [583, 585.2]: 1.05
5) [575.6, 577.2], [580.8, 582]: 1.03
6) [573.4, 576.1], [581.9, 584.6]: 1.08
